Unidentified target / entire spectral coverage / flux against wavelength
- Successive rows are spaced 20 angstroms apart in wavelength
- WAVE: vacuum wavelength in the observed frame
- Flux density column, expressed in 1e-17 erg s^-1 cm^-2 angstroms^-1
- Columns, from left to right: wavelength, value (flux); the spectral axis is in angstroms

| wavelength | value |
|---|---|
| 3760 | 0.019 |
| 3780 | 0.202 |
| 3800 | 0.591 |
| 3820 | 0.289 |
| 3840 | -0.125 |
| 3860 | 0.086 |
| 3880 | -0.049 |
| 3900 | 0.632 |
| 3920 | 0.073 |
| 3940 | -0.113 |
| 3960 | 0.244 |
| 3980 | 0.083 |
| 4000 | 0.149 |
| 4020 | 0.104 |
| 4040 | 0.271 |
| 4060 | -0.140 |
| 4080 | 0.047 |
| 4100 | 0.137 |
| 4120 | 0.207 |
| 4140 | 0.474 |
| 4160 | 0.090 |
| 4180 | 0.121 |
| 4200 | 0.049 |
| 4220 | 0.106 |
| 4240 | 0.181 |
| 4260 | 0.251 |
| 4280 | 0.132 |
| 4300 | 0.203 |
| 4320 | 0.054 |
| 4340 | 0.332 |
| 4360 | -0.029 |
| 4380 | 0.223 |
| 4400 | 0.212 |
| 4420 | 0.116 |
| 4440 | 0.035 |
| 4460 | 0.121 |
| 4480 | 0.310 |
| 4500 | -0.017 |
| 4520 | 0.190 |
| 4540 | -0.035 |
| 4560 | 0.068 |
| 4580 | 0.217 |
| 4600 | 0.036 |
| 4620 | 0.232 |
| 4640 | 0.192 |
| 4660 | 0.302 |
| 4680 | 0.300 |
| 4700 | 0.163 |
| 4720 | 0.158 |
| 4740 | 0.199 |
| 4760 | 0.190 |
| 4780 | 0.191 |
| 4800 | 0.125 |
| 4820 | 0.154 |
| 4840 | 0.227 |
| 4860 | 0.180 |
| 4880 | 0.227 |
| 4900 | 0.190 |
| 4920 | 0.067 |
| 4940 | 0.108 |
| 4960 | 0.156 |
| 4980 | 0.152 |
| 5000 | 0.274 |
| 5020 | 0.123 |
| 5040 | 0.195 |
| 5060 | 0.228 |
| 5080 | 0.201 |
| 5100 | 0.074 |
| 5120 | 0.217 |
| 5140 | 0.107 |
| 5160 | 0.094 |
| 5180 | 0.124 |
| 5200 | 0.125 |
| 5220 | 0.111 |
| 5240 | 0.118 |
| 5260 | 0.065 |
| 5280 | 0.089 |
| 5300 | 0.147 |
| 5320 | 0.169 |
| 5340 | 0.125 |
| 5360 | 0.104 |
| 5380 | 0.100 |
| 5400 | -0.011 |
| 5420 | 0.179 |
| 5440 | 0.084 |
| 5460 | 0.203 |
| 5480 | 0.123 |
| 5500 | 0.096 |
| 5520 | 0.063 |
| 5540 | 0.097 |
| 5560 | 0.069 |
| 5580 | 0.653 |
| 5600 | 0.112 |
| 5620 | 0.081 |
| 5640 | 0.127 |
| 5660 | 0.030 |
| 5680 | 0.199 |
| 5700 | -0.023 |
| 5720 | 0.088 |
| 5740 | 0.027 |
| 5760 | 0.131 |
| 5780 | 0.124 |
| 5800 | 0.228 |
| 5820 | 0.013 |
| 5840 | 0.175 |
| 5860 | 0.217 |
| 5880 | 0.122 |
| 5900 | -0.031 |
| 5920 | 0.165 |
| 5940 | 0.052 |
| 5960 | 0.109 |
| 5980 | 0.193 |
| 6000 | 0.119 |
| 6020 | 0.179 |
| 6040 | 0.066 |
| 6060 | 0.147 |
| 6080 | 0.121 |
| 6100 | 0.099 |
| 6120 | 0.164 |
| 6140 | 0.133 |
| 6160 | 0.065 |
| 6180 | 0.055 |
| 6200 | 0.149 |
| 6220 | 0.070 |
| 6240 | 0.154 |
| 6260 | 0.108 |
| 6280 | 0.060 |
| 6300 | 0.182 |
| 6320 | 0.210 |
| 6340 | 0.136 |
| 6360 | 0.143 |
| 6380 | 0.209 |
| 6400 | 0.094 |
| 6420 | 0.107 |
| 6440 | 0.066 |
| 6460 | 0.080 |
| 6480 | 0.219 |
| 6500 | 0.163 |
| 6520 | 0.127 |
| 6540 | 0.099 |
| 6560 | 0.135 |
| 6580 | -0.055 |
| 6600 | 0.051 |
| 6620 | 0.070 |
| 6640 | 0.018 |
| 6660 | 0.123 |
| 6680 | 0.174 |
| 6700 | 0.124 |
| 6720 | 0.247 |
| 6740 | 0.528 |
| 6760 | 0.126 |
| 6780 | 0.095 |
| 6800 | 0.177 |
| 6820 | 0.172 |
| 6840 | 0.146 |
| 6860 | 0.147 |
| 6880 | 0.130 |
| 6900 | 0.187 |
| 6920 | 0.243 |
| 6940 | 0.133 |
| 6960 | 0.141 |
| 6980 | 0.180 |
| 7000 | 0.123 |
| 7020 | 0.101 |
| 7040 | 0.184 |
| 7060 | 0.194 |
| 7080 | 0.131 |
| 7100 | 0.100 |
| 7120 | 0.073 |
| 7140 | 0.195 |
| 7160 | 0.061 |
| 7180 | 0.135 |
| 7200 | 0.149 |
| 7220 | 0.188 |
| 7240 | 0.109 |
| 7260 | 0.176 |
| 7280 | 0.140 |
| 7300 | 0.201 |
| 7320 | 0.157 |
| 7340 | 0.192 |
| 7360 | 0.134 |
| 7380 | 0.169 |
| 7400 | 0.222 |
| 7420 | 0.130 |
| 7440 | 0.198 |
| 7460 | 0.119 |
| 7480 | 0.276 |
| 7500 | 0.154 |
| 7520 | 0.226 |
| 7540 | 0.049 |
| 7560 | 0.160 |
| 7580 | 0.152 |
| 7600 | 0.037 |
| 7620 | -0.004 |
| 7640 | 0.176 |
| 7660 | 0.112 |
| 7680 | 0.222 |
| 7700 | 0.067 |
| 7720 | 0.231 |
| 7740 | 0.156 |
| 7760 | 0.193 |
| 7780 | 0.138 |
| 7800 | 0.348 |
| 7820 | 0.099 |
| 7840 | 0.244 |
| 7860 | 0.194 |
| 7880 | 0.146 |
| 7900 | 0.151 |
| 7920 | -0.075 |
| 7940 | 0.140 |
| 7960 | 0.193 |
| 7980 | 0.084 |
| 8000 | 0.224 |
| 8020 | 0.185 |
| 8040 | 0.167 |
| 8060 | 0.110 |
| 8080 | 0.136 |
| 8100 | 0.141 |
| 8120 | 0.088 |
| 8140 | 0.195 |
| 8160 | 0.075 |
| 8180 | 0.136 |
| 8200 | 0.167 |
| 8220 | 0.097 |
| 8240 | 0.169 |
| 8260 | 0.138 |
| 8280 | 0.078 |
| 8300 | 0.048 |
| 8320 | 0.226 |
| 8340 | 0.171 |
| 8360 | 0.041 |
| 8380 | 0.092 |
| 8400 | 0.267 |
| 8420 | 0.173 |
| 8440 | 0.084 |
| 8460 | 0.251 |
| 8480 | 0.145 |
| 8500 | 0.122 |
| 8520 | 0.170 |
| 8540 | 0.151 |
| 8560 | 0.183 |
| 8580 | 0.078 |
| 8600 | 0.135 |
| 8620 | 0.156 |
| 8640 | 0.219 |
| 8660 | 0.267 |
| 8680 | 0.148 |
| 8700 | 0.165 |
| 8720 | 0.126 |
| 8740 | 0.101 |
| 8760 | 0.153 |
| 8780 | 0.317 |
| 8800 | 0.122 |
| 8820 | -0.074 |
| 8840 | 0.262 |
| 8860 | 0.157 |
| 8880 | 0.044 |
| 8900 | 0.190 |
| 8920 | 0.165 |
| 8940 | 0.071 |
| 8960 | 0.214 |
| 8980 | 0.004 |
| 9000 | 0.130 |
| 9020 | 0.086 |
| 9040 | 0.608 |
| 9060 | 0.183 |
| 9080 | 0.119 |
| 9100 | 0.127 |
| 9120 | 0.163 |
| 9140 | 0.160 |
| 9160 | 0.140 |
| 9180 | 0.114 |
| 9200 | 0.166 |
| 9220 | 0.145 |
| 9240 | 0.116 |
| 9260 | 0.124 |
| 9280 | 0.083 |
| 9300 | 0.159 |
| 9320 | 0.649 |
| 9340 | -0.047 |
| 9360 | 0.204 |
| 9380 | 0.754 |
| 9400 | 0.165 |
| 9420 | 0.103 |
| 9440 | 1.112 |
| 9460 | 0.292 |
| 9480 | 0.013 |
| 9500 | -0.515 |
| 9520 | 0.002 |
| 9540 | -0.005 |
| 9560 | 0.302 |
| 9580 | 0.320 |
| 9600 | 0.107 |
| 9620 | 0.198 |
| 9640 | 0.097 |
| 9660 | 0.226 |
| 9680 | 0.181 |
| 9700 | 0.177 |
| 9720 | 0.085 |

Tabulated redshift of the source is 0.81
